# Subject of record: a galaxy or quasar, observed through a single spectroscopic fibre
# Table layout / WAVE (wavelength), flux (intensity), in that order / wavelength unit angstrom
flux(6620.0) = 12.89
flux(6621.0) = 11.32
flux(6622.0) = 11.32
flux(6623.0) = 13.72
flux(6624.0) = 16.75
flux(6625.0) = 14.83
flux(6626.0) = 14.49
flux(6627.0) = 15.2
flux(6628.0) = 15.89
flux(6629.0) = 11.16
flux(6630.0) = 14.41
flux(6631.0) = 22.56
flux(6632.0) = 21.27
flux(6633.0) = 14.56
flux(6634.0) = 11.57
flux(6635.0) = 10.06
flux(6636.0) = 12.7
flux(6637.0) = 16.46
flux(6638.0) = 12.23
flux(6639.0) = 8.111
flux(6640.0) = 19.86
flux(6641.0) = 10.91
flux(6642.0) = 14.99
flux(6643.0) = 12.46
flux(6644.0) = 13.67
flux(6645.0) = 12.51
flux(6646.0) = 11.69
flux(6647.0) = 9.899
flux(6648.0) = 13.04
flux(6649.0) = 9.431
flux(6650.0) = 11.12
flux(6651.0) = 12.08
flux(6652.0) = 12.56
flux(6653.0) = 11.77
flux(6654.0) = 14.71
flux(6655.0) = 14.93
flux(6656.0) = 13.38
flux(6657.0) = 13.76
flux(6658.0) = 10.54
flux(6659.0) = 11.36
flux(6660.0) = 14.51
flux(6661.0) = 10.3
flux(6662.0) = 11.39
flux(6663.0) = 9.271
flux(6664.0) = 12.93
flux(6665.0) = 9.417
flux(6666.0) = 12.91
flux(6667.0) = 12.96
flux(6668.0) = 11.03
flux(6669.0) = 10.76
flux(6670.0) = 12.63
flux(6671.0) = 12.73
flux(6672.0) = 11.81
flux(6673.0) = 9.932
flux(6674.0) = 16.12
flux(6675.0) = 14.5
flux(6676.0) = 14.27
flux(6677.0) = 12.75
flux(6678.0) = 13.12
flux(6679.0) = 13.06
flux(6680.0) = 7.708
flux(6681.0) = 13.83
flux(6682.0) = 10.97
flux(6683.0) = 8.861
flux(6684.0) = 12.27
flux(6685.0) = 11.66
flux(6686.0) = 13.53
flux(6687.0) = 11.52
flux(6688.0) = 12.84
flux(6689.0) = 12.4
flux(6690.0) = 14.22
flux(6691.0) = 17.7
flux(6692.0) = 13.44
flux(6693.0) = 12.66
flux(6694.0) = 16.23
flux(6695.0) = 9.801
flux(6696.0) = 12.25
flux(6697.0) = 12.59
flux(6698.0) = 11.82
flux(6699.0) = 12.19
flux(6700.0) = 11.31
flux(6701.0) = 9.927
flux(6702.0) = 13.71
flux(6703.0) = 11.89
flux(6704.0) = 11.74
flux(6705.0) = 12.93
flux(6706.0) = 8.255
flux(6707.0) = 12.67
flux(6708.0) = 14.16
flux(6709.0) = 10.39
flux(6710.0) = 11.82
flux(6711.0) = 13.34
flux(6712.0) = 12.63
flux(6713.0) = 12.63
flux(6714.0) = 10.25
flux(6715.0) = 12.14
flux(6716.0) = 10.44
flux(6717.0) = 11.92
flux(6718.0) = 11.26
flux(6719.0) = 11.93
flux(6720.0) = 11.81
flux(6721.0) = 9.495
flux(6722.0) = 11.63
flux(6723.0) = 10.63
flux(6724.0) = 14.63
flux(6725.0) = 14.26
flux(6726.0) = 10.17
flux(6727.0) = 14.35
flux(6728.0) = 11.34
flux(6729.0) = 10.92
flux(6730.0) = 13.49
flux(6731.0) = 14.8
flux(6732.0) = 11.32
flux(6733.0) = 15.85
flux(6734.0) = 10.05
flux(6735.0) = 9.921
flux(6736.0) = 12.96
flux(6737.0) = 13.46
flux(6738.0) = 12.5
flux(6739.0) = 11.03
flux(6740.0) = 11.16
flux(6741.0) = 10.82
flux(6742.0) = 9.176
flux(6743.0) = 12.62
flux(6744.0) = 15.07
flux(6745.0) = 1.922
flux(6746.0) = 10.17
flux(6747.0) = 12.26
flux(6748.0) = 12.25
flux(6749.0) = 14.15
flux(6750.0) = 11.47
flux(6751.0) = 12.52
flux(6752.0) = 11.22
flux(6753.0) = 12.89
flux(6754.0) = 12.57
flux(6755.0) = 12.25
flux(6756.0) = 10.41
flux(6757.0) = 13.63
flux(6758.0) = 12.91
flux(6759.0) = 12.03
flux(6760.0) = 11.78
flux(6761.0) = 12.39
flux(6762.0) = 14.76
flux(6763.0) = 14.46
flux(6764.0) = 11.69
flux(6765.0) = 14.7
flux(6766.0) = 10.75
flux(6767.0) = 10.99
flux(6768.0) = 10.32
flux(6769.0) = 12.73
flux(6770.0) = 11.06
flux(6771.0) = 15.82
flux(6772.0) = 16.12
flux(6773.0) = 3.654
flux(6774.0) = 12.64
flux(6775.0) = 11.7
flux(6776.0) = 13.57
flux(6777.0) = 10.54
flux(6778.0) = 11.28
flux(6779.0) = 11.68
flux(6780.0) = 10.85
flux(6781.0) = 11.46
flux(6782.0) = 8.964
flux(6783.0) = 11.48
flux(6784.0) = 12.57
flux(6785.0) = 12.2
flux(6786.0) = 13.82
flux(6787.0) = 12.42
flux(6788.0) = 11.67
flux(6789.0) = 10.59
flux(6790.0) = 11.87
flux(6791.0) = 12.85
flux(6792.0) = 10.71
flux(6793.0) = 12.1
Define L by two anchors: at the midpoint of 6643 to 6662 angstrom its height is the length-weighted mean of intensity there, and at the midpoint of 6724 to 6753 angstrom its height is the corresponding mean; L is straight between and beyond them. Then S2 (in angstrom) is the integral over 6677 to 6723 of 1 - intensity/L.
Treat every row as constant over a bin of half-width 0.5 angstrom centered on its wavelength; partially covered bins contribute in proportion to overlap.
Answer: 0.03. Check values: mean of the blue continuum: 12.3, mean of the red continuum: 11.9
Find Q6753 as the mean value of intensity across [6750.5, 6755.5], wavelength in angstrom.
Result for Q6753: 12.3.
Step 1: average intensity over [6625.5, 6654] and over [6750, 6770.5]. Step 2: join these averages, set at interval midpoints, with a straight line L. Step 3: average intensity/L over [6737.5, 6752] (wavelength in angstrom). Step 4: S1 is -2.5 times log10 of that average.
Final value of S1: 0.11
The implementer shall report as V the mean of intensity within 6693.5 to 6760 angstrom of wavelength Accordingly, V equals 11.9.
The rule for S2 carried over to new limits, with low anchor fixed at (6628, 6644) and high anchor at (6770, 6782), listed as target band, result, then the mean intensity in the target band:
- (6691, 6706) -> 0.82 angstrom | 12.4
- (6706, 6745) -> 2.06 angstrom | 11.9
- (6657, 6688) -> 3.57 angstrom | 12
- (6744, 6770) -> 0.06 angstrom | 11.9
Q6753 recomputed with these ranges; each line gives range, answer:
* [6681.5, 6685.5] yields 10.9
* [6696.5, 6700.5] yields 12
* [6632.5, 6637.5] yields 13.1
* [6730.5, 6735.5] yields 12.4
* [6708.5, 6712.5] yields 12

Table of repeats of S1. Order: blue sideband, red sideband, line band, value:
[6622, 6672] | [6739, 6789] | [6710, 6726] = 0.04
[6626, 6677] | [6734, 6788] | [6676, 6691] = 0.03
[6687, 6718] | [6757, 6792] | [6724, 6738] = -0.04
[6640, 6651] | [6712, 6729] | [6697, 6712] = 0.00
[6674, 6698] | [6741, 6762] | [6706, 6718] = 0.05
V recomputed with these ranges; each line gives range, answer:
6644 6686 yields 12.1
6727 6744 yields 12.1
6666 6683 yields 12.3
